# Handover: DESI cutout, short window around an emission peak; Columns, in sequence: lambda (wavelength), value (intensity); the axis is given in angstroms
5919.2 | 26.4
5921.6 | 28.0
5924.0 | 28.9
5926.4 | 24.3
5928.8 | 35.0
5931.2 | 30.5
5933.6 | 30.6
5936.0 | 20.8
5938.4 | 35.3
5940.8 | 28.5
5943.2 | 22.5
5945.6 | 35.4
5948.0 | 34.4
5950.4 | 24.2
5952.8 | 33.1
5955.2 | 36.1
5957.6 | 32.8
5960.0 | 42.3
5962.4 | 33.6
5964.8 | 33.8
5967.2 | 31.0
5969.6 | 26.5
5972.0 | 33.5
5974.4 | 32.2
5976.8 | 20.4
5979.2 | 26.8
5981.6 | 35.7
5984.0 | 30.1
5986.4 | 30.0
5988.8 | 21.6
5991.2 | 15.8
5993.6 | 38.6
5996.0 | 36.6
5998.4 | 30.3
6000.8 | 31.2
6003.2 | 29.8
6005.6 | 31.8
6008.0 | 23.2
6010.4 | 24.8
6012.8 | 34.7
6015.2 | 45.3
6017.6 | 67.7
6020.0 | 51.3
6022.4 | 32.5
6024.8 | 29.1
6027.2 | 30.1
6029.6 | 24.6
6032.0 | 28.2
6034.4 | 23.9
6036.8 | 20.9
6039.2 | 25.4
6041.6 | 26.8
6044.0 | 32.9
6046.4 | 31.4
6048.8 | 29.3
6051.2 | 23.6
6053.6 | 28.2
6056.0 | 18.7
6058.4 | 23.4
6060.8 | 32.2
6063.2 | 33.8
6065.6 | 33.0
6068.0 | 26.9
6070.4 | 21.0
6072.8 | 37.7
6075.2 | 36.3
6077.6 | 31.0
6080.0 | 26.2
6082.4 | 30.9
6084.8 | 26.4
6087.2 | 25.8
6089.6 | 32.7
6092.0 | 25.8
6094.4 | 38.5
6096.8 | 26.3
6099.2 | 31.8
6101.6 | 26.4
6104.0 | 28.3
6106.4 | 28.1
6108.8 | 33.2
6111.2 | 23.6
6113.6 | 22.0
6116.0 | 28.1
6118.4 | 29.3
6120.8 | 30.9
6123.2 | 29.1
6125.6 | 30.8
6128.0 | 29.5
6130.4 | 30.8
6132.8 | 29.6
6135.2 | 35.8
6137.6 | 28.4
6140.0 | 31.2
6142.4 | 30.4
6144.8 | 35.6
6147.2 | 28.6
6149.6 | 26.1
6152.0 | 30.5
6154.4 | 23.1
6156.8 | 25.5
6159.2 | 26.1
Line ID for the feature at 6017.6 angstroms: [O III] 5007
